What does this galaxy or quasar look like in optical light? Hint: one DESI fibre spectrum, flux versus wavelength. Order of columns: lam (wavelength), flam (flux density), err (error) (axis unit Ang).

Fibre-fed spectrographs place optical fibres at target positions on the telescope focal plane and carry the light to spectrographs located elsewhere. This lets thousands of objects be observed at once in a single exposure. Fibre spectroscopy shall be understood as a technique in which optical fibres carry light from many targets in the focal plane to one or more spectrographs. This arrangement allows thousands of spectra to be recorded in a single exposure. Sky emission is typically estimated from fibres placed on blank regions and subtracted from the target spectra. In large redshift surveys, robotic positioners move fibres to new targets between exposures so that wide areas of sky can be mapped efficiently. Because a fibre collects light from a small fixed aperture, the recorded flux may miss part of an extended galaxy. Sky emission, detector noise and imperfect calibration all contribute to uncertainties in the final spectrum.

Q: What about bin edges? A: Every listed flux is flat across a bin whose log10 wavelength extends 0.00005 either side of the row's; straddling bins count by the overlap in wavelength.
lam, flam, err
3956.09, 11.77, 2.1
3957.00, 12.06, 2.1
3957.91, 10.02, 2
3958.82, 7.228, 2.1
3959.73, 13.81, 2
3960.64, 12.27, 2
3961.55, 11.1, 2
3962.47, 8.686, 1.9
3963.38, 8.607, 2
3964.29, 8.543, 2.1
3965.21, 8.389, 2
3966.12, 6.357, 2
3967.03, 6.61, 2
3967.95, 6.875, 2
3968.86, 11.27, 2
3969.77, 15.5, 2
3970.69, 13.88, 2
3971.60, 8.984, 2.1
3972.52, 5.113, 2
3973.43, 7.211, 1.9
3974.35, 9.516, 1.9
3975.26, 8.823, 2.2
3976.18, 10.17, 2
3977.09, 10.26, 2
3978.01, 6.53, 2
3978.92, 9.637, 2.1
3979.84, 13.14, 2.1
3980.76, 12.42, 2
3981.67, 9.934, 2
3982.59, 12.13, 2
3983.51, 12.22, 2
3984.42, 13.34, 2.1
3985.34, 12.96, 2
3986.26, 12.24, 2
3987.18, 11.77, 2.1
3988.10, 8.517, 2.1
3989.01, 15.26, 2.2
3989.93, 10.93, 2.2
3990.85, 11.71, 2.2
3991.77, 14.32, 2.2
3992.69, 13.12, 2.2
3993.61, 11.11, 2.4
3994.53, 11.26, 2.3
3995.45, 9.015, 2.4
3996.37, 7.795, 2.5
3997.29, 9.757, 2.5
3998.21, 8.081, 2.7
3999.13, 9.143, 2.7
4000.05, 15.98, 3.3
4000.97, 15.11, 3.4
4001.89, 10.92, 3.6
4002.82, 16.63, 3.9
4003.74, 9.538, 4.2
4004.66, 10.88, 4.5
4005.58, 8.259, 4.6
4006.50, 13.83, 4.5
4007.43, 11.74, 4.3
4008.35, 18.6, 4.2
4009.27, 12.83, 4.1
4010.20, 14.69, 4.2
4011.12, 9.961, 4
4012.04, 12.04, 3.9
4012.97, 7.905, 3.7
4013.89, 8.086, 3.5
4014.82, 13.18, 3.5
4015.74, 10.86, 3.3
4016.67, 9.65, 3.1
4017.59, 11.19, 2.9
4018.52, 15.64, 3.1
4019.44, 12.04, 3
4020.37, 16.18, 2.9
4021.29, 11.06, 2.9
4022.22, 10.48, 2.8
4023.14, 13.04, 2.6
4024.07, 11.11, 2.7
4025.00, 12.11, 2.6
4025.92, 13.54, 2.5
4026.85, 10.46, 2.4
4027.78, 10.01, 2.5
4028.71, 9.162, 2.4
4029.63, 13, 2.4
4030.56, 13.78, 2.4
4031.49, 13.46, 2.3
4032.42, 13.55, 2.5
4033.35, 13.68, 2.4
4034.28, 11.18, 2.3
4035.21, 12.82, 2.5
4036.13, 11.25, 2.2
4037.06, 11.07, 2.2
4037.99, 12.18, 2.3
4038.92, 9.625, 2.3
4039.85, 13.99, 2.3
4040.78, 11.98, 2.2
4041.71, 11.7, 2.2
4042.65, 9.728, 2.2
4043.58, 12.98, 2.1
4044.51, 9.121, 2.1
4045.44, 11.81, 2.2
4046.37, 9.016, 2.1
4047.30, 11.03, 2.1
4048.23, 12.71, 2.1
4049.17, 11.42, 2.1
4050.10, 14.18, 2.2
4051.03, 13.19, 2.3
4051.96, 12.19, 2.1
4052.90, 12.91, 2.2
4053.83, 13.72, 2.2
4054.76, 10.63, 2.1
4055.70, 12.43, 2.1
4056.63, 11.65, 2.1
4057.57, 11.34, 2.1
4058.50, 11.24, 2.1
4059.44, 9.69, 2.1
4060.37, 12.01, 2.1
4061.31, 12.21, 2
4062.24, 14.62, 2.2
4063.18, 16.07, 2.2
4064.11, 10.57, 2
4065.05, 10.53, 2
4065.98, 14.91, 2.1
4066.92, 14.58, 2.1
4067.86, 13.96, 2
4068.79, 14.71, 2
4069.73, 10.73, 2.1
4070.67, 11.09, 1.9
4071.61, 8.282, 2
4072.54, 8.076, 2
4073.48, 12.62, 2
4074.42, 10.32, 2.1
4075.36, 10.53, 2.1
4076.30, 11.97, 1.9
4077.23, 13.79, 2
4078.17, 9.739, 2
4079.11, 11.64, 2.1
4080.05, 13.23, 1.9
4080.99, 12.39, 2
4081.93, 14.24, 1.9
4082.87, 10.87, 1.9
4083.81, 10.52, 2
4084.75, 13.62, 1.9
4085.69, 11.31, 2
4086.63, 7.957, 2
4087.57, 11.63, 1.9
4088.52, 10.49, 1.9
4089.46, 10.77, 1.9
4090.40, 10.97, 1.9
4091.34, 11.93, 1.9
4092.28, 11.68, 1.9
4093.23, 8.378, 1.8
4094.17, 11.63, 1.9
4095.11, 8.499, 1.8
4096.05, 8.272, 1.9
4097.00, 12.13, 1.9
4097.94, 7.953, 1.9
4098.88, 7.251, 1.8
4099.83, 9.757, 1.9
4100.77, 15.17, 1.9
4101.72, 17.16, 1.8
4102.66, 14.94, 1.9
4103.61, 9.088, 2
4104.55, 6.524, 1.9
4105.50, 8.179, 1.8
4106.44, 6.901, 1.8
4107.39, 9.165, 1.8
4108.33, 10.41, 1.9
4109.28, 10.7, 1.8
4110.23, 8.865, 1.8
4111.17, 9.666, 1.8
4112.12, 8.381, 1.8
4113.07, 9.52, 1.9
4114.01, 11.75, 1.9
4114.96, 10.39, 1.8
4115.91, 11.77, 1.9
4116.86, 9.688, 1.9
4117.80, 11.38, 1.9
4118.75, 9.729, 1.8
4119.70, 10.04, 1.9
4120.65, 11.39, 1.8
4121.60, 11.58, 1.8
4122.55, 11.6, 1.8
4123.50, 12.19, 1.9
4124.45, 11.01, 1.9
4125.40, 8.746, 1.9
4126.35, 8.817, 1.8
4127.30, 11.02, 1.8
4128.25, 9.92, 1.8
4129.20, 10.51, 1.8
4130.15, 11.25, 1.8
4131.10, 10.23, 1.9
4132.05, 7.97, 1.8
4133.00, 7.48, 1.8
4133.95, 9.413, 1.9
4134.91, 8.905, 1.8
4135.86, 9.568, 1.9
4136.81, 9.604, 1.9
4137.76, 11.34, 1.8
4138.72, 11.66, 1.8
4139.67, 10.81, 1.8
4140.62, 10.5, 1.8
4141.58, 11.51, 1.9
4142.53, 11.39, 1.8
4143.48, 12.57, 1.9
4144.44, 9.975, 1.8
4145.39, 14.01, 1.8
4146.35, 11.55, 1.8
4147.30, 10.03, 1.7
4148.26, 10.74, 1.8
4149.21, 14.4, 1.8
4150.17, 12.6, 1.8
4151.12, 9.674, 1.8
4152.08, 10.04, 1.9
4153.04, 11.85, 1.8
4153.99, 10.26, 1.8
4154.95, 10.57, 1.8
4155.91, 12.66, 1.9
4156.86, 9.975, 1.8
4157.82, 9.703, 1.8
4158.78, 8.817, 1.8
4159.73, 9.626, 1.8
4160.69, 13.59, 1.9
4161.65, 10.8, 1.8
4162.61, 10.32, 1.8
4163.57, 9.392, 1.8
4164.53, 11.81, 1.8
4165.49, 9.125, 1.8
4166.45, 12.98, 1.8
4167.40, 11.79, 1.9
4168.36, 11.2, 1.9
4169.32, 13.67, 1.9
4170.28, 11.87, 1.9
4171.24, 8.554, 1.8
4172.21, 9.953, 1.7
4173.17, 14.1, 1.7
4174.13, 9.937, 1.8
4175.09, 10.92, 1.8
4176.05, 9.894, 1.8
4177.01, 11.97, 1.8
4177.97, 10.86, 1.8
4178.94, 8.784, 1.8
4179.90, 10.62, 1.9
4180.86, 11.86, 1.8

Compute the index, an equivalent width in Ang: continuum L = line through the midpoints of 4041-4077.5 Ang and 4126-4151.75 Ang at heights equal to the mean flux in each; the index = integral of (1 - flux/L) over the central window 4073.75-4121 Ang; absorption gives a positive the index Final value 2.6 Ang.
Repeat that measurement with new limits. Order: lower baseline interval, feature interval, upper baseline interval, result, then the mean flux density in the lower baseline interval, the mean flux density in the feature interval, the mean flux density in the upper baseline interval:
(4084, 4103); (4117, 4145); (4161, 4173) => 1.6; 11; 10.4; 11.1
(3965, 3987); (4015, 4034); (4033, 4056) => -1.4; 10.2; 12.2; 11.8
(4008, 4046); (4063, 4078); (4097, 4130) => -1.0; 11.9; 11.9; 10.4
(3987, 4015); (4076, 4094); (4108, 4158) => -0.7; 11.7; 11.4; 10.6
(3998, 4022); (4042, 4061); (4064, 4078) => 0.3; 12.1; 11.6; 11.8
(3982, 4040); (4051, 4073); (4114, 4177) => -1.2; 11.9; 12.1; 10.8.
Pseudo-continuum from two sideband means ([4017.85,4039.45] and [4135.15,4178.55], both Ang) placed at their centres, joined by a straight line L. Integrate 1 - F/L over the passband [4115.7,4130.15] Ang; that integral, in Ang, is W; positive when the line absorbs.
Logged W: 0.9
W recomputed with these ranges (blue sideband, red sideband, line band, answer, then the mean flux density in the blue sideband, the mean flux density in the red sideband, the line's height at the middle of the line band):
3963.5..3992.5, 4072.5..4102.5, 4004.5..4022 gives -2.15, 10.5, 11.2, 10.7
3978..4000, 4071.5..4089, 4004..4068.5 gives -4.45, 11.3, 11.3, 11.3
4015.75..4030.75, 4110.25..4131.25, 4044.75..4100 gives -1.33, 12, 10.5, 11.2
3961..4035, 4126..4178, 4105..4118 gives 1.41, 11.2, 10.8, 10.9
